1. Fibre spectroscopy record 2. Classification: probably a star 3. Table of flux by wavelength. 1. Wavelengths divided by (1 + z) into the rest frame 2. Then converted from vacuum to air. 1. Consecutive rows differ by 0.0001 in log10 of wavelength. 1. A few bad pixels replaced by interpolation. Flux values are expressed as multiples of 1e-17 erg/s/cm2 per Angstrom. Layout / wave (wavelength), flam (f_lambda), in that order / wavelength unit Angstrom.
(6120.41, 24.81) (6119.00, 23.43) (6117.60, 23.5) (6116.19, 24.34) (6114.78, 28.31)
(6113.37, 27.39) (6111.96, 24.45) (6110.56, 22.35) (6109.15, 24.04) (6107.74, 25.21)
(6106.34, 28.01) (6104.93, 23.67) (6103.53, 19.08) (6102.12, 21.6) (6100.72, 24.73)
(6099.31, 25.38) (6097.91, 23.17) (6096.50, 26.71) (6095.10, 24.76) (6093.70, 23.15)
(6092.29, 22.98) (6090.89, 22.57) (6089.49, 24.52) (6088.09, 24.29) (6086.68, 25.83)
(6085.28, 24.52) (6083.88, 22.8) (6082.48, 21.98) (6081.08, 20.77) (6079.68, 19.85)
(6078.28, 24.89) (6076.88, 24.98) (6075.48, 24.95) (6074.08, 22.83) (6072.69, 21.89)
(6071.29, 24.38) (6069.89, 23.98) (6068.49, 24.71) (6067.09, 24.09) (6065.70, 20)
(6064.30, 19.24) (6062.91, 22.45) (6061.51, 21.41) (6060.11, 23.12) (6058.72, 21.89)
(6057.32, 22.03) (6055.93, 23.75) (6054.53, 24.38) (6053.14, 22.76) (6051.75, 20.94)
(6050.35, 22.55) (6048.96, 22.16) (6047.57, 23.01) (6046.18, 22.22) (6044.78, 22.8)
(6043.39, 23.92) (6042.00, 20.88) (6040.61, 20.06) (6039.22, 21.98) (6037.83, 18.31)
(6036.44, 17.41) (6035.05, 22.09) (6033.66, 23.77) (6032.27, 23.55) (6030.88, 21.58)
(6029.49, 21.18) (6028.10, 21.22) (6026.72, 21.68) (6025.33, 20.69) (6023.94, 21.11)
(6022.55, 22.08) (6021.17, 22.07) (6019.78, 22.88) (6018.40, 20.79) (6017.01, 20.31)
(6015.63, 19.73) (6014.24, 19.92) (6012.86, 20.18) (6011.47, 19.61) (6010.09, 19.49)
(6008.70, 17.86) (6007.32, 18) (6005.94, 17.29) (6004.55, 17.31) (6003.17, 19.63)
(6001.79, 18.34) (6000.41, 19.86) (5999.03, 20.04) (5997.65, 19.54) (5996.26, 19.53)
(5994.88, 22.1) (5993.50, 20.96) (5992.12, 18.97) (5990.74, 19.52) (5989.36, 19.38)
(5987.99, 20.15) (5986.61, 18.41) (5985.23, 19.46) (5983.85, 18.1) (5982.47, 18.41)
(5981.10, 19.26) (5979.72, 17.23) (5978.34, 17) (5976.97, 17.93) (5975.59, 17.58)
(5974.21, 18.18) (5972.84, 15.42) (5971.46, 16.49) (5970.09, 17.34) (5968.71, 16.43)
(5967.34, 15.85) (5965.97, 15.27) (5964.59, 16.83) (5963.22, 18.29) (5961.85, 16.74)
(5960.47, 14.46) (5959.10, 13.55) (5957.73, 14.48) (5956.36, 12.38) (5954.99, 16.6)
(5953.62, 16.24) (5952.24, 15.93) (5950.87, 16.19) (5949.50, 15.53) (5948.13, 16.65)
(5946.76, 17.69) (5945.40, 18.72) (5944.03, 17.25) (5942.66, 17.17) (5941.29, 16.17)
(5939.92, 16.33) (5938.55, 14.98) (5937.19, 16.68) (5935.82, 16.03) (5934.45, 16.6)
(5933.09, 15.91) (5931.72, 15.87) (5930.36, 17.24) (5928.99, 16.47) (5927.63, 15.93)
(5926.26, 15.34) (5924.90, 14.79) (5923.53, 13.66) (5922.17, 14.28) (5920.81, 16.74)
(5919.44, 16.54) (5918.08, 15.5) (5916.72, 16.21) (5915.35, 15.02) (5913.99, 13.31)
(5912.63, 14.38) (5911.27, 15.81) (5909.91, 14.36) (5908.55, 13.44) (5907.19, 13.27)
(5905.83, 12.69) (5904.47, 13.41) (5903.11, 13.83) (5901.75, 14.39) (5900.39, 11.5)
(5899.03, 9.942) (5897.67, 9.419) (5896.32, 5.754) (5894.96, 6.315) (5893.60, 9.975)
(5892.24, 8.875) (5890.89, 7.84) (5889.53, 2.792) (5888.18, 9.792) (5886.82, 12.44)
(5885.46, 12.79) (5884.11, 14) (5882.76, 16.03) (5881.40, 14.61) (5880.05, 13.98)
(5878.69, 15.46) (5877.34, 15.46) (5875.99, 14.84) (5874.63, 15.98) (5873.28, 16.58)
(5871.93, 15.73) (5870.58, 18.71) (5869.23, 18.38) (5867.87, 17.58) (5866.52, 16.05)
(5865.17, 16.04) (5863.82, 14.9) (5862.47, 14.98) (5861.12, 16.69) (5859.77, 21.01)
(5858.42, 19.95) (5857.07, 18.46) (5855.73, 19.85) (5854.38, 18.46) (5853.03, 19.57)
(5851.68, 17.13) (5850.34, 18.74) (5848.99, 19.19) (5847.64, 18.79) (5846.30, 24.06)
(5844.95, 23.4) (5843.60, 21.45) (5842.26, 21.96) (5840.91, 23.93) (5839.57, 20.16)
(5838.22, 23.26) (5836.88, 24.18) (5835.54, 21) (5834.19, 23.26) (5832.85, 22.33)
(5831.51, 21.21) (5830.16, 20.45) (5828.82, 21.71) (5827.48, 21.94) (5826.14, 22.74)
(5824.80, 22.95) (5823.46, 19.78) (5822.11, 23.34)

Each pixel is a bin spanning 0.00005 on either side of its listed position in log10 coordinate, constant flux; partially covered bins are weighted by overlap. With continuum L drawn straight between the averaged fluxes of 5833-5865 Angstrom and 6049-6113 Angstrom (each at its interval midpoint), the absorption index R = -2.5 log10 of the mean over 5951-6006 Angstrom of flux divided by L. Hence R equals 0.24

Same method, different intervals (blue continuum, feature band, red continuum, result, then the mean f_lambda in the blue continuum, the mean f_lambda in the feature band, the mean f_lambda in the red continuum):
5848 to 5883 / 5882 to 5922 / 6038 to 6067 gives 0.42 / 17.1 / 12.3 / 22.1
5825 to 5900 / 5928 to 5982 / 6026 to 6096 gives 0.19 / 16.9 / 16.4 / 22.6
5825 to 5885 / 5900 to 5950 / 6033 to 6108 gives 0.30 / 19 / 15.4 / 22.9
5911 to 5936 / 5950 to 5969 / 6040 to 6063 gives 0.12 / 15.5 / 15.6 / 22.4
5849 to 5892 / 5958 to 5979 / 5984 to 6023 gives 0.14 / 15.6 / 16.5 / 19.7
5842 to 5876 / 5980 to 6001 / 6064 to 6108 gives 0.10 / 18.4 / 19.5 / 23.5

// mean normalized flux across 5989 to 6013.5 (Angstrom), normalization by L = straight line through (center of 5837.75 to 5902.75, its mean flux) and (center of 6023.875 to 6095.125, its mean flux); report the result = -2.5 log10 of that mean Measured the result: 0.06 mag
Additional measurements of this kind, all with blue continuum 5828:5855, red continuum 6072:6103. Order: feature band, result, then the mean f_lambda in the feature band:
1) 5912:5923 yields 0.40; 15.2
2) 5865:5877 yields 0.28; 16.6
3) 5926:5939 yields 0.34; 16.2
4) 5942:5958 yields 0.34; 16.3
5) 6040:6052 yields 0.05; 22.1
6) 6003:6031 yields 0.14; 20.2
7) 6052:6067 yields 0.05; 22.2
